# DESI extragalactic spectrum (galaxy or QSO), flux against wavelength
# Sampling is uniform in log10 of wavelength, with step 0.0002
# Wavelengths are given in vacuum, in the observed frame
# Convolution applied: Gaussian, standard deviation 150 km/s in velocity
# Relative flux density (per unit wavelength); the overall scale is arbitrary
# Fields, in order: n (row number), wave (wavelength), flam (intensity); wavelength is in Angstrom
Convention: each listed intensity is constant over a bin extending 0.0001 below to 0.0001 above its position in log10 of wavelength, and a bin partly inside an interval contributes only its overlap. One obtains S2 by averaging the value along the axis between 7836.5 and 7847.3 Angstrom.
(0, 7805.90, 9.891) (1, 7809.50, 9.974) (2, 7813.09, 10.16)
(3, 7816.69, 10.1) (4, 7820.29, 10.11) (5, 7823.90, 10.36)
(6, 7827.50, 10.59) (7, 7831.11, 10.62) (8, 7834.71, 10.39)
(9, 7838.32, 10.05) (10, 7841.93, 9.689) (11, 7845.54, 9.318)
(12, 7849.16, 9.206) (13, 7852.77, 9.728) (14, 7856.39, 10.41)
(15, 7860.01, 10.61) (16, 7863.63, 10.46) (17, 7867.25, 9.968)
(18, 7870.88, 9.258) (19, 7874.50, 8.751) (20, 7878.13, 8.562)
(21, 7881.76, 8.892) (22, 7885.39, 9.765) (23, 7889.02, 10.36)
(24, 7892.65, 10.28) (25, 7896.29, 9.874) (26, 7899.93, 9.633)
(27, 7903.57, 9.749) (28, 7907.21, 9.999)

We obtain 9.69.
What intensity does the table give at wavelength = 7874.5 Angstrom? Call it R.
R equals 8.751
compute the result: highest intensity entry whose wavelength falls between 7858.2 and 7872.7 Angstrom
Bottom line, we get 10.61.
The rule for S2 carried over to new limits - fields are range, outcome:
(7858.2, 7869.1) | 10.3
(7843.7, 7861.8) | 9.85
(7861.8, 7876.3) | 9.61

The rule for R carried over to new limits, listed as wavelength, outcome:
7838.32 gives 10.05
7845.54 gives 9.318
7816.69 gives 10.1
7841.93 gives 9.689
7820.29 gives 10.11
